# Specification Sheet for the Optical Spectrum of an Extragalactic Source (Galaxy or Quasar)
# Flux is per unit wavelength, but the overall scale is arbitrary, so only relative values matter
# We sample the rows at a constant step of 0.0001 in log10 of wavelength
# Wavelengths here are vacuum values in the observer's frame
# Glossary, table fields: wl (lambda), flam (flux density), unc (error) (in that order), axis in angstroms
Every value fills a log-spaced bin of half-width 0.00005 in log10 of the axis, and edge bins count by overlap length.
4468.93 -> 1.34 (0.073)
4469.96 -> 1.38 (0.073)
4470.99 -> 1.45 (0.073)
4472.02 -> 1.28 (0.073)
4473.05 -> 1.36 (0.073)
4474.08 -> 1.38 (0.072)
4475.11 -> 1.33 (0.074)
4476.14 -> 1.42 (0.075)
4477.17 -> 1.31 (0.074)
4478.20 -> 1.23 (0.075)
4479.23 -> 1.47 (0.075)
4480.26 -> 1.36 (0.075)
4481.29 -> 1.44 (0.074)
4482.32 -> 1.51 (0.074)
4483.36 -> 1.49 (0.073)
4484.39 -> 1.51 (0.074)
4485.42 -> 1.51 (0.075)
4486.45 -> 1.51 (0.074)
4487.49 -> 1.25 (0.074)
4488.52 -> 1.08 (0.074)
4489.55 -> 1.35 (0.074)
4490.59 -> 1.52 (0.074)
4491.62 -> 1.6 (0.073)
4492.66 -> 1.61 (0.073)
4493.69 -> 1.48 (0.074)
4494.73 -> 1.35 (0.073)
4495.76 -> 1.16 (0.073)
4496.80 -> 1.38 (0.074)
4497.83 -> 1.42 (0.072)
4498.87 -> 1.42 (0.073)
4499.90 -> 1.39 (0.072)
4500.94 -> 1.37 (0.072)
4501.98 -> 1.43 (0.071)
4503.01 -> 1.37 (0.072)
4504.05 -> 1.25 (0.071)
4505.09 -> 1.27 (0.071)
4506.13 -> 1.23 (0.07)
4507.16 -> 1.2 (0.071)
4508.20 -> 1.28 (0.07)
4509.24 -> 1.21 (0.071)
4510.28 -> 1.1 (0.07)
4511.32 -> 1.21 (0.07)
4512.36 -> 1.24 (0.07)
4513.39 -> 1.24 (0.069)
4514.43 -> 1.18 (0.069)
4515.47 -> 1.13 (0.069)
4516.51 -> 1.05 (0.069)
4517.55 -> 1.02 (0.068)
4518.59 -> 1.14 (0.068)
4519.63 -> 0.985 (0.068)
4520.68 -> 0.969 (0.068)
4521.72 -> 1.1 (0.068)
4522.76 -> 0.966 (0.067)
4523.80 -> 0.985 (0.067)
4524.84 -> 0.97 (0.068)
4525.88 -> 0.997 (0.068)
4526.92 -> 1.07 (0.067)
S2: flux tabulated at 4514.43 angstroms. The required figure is 1.18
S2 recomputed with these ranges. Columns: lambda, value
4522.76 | 0.966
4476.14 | 1.42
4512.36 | 1.24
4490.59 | 1.52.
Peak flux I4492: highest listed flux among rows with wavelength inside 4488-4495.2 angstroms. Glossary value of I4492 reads 1.61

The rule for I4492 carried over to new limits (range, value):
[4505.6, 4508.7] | 1.28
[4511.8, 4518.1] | 1.24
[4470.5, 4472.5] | 1.45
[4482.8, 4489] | 1.51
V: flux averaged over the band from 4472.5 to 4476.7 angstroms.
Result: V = 1.37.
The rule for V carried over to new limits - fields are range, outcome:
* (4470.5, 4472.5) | 1.37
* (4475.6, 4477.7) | 1.37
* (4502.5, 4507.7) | 1.26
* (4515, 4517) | 1.09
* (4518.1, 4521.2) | 1.03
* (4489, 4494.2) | 1.51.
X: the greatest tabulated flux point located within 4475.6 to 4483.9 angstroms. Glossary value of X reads 1.51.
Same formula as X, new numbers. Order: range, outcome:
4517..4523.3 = 1.14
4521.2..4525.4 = 1.1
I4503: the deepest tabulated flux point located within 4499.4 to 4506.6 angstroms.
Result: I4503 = 1.23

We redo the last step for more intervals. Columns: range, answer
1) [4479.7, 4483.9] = 1.36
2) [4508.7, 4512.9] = 1.1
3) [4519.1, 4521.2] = 0.969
